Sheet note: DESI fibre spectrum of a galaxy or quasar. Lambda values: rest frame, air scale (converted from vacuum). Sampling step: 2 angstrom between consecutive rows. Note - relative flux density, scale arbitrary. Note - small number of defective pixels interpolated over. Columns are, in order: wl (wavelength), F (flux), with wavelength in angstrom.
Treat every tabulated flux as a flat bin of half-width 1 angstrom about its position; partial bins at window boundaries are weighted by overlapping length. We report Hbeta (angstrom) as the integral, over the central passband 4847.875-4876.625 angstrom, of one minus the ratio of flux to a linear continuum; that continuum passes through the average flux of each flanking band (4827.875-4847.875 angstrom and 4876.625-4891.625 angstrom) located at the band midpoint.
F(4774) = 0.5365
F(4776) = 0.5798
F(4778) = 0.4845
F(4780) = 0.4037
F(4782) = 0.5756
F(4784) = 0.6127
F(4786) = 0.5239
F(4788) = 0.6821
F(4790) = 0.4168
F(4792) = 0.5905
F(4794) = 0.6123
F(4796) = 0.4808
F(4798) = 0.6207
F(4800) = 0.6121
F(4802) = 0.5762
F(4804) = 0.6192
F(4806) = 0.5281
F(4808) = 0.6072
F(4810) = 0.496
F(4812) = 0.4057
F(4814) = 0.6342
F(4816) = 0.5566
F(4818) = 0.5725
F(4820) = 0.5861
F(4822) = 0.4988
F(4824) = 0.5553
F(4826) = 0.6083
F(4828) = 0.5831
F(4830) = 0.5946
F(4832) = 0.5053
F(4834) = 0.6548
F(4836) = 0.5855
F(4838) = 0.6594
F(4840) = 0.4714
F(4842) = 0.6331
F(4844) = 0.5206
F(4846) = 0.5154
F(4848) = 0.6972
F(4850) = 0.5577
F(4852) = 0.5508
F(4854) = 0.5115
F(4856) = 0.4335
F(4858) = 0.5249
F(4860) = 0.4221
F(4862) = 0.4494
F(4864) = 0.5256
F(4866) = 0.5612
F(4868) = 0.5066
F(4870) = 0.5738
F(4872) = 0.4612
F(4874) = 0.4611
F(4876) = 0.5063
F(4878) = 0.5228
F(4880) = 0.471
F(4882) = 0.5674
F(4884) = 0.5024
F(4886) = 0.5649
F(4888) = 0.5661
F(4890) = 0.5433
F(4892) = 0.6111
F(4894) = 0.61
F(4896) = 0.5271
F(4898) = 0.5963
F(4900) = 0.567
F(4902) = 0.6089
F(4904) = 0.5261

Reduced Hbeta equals 2.34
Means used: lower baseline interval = 0.577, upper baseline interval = 0.537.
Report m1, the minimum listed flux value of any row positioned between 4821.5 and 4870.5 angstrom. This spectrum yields 0.4221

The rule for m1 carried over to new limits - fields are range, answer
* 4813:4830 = 0.4988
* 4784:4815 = 0.4057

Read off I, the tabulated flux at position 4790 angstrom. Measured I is 0.4168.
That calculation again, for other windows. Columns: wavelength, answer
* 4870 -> 0.5738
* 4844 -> 0.5206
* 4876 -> 0.5063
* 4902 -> 0.6089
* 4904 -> 0.5261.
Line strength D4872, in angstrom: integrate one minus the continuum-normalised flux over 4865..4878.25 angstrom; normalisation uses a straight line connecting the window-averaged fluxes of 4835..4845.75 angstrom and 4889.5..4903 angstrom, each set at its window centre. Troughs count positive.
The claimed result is 1.5 angstrom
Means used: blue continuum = 0.57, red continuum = 0.582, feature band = 0.513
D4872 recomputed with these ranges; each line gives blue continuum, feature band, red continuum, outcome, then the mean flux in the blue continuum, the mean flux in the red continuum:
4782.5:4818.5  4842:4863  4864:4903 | 1.0 angstrom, 0.564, 0.543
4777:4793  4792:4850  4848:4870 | -4.9 angstrom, 0.536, 0.516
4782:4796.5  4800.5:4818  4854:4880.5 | -0.3 angstrom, 0.564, 0.495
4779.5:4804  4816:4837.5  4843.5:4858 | -1.0 angstrom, 0.565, 0.541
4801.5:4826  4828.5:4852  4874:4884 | -1.9 angstrom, 0.555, 0.51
